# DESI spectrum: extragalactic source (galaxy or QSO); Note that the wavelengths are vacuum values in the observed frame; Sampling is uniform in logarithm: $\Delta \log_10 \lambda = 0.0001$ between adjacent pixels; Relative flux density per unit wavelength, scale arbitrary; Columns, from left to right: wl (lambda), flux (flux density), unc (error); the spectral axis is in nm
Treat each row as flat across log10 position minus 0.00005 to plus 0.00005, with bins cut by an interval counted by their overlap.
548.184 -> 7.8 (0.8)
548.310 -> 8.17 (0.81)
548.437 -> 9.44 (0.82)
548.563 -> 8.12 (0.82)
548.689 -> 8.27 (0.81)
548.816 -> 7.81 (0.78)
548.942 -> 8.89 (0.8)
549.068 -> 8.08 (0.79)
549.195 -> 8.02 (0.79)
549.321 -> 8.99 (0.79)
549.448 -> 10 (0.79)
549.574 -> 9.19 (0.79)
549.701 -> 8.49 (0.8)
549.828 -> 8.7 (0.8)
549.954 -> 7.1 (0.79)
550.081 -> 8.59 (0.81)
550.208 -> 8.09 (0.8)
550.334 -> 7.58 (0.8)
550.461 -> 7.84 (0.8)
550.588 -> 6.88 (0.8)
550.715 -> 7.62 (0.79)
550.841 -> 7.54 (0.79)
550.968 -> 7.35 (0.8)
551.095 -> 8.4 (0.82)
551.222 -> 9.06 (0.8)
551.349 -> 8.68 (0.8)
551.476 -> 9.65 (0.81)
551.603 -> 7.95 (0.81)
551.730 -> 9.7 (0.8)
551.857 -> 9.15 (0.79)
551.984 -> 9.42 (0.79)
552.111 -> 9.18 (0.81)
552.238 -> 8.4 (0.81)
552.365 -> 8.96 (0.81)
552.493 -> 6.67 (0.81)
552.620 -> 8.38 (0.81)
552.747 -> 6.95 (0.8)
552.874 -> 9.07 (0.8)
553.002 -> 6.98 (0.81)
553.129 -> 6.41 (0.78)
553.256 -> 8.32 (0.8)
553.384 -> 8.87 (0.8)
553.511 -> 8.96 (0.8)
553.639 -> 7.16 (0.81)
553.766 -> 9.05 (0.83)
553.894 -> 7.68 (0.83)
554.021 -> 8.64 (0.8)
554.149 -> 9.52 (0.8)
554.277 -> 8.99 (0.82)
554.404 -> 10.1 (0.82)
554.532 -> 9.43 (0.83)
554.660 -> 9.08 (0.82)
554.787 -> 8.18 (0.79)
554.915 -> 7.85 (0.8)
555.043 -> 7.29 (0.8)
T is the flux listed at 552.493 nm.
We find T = 6.67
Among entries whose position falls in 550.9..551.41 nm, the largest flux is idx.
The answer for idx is 9.06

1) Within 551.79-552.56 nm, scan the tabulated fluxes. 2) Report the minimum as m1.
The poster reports 6.67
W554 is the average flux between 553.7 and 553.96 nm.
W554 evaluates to 8.37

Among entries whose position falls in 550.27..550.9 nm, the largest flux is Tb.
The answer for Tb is 7.84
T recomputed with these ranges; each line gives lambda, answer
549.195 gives 8.02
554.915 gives 7.85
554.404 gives 10.1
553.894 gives 7.68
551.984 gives 9.42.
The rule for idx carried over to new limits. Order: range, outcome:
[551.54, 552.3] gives 9.7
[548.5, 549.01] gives 8.89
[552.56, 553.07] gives 9.07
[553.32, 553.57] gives 8.96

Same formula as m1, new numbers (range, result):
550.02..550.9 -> 6.88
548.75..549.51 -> 7.81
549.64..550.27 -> 7.1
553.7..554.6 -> 7.68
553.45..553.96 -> 7.16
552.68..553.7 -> 6.41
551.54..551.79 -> 7.95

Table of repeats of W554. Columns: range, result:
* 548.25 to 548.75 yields 8.5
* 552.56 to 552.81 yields 7.66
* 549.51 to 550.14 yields 8.42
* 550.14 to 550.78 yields 7.61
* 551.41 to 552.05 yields 9.18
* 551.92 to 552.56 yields 8.52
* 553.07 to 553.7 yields 7.95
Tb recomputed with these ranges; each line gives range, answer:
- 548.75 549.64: 10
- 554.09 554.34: 9.52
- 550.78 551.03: 7.54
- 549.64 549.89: 8.7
